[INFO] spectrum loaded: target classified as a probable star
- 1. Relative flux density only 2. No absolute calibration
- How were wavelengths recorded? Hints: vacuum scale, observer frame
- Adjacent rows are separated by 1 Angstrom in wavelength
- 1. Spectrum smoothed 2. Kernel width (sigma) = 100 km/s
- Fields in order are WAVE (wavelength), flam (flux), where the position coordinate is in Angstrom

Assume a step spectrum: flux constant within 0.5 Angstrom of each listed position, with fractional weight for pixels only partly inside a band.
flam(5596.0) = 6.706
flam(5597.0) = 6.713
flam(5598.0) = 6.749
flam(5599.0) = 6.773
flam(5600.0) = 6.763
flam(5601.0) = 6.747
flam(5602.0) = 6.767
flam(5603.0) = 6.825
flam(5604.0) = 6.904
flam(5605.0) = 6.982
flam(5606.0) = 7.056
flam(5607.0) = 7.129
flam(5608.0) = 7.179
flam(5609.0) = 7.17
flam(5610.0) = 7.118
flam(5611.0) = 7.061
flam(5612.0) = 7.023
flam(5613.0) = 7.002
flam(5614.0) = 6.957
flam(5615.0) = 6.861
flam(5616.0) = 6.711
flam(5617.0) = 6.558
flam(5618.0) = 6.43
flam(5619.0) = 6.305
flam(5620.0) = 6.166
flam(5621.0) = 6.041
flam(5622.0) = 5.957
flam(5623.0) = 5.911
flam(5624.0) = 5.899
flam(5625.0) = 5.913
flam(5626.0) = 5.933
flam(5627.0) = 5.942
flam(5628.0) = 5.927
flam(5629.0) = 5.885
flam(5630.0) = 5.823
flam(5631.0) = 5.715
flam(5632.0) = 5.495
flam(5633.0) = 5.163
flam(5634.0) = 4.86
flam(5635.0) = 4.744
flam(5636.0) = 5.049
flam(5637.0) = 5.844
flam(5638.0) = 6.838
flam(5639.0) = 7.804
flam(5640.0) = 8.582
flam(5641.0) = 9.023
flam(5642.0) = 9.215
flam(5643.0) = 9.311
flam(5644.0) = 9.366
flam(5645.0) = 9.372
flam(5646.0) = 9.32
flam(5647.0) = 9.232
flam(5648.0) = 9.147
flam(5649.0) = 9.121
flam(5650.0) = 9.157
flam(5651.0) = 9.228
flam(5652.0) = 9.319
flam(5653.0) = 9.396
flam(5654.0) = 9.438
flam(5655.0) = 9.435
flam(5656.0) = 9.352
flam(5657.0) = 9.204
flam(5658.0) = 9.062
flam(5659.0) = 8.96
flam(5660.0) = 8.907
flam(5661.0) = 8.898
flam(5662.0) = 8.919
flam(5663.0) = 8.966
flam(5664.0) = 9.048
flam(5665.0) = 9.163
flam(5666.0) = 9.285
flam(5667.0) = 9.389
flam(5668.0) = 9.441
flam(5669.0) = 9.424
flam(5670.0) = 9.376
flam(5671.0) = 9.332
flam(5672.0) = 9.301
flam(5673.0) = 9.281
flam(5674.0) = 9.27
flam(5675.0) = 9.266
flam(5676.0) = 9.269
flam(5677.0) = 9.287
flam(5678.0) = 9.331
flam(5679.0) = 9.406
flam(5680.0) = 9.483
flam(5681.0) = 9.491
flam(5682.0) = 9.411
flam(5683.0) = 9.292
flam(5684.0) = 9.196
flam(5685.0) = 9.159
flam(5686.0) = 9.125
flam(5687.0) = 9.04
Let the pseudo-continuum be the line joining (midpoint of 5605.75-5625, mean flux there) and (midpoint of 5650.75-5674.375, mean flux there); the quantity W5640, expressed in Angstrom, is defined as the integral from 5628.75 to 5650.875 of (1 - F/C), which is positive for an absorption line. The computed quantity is 1.5 Angstrom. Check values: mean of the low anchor 6.64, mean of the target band 7.51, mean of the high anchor 9.22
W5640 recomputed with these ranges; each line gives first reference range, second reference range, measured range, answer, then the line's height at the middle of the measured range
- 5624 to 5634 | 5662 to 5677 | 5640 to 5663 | -4.6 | 7.69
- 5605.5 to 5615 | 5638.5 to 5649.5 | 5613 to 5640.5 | 6.4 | 8.03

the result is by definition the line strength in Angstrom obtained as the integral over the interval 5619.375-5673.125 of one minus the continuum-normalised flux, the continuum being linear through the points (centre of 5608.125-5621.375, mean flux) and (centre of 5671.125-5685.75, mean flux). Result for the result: 0.9 Angstrom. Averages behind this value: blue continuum 6.74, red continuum 9.31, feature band 7.95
